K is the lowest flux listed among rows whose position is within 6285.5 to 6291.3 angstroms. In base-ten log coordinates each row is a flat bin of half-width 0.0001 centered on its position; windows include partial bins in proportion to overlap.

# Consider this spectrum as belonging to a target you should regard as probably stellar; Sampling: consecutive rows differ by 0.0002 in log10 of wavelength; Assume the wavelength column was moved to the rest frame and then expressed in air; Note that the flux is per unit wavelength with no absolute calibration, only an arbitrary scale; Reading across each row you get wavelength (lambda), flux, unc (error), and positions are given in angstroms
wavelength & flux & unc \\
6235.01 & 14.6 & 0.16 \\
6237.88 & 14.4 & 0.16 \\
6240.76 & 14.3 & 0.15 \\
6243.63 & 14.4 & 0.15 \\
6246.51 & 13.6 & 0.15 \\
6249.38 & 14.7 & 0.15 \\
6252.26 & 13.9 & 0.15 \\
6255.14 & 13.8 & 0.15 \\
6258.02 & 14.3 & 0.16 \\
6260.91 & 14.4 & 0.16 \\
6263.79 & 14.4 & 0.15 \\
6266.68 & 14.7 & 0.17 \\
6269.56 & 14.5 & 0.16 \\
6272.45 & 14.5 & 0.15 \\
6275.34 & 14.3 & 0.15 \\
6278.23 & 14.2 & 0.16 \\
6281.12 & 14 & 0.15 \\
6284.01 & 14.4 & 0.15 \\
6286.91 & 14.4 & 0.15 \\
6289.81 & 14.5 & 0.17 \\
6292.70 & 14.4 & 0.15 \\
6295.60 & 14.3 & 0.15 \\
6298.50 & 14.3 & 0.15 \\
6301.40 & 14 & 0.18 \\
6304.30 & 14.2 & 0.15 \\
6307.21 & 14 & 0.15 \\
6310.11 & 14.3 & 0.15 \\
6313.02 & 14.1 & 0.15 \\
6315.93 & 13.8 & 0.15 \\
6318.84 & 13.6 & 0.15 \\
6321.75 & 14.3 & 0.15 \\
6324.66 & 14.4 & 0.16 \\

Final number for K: 14.4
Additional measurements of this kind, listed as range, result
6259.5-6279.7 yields 14.2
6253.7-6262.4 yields 13.8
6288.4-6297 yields 14.3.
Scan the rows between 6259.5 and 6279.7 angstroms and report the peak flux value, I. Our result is 14.7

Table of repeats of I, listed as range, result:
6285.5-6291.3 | 14.5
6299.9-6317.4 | 14.3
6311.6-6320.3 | 14.1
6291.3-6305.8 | 14.4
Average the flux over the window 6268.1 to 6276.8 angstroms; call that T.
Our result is 14.4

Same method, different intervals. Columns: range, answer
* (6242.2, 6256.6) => 14.1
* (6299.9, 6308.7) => 14.1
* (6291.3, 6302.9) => 14.3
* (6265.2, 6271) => 14.6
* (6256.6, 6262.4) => 14.3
